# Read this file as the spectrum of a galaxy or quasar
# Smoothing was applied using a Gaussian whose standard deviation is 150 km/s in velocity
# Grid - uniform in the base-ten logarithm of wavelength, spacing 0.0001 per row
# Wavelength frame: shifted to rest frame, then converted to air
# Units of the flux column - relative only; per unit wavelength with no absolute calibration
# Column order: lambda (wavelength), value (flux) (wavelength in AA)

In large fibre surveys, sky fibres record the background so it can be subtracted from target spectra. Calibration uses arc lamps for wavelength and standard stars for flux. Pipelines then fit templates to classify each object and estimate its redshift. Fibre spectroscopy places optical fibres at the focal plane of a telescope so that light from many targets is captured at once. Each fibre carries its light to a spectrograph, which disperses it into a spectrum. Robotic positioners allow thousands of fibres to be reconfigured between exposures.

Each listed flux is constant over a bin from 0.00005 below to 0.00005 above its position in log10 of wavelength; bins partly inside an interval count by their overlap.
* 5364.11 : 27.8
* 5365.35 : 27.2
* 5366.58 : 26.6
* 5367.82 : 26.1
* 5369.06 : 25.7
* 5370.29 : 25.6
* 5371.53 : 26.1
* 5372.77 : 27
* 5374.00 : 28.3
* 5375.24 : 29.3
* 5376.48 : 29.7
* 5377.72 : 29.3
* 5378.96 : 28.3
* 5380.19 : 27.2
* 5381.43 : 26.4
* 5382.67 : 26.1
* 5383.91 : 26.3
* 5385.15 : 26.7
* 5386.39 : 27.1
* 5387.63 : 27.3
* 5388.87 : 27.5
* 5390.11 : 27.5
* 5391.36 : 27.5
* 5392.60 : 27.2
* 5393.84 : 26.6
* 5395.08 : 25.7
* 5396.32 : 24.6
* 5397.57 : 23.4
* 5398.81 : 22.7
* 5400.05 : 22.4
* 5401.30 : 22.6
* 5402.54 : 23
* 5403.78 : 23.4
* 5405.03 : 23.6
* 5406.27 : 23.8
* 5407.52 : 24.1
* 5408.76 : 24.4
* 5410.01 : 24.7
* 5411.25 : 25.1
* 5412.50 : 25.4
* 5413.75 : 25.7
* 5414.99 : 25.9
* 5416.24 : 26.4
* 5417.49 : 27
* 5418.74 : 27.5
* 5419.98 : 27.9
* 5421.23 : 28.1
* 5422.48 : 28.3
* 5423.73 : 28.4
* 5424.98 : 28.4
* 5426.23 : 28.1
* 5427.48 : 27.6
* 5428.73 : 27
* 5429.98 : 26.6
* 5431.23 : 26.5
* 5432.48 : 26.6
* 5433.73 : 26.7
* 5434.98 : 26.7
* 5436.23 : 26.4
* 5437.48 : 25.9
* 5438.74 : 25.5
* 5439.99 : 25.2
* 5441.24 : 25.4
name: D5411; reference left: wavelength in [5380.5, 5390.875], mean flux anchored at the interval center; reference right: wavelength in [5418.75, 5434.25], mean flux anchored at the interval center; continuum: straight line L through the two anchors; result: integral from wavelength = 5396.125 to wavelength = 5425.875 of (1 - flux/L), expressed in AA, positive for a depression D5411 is 2.1 AA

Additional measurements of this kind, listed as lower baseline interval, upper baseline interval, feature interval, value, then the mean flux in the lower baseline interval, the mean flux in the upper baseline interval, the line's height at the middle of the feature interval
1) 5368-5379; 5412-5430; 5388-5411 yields 2.2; 27.6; 27.2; 27.4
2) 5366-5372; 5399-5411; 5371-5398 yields -2.3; 26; 23.6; 25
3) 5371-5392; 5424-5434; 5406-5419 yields 0.9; 27.5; 27.2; 27.3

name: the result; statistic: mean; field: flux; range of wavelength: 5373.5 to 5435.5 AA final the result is 26.3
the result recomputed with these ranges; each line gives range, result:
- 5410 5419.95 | 26.2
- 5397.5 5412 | 23.6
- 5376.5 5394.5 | 27.3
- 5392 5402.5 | 24.3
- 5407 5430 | 26.7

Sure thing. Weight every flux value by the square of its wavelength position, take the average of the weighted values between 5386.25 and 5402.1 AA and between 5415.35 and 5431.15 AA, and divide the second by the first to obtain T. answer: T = 1.09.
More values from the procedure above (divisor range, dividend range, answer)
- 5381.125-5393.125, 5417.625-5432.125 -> 1.04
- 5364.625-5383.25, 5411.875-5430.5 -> 1.02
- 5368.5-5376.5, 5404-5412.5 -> 0.90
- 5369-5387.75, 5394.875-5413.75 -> 0.88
